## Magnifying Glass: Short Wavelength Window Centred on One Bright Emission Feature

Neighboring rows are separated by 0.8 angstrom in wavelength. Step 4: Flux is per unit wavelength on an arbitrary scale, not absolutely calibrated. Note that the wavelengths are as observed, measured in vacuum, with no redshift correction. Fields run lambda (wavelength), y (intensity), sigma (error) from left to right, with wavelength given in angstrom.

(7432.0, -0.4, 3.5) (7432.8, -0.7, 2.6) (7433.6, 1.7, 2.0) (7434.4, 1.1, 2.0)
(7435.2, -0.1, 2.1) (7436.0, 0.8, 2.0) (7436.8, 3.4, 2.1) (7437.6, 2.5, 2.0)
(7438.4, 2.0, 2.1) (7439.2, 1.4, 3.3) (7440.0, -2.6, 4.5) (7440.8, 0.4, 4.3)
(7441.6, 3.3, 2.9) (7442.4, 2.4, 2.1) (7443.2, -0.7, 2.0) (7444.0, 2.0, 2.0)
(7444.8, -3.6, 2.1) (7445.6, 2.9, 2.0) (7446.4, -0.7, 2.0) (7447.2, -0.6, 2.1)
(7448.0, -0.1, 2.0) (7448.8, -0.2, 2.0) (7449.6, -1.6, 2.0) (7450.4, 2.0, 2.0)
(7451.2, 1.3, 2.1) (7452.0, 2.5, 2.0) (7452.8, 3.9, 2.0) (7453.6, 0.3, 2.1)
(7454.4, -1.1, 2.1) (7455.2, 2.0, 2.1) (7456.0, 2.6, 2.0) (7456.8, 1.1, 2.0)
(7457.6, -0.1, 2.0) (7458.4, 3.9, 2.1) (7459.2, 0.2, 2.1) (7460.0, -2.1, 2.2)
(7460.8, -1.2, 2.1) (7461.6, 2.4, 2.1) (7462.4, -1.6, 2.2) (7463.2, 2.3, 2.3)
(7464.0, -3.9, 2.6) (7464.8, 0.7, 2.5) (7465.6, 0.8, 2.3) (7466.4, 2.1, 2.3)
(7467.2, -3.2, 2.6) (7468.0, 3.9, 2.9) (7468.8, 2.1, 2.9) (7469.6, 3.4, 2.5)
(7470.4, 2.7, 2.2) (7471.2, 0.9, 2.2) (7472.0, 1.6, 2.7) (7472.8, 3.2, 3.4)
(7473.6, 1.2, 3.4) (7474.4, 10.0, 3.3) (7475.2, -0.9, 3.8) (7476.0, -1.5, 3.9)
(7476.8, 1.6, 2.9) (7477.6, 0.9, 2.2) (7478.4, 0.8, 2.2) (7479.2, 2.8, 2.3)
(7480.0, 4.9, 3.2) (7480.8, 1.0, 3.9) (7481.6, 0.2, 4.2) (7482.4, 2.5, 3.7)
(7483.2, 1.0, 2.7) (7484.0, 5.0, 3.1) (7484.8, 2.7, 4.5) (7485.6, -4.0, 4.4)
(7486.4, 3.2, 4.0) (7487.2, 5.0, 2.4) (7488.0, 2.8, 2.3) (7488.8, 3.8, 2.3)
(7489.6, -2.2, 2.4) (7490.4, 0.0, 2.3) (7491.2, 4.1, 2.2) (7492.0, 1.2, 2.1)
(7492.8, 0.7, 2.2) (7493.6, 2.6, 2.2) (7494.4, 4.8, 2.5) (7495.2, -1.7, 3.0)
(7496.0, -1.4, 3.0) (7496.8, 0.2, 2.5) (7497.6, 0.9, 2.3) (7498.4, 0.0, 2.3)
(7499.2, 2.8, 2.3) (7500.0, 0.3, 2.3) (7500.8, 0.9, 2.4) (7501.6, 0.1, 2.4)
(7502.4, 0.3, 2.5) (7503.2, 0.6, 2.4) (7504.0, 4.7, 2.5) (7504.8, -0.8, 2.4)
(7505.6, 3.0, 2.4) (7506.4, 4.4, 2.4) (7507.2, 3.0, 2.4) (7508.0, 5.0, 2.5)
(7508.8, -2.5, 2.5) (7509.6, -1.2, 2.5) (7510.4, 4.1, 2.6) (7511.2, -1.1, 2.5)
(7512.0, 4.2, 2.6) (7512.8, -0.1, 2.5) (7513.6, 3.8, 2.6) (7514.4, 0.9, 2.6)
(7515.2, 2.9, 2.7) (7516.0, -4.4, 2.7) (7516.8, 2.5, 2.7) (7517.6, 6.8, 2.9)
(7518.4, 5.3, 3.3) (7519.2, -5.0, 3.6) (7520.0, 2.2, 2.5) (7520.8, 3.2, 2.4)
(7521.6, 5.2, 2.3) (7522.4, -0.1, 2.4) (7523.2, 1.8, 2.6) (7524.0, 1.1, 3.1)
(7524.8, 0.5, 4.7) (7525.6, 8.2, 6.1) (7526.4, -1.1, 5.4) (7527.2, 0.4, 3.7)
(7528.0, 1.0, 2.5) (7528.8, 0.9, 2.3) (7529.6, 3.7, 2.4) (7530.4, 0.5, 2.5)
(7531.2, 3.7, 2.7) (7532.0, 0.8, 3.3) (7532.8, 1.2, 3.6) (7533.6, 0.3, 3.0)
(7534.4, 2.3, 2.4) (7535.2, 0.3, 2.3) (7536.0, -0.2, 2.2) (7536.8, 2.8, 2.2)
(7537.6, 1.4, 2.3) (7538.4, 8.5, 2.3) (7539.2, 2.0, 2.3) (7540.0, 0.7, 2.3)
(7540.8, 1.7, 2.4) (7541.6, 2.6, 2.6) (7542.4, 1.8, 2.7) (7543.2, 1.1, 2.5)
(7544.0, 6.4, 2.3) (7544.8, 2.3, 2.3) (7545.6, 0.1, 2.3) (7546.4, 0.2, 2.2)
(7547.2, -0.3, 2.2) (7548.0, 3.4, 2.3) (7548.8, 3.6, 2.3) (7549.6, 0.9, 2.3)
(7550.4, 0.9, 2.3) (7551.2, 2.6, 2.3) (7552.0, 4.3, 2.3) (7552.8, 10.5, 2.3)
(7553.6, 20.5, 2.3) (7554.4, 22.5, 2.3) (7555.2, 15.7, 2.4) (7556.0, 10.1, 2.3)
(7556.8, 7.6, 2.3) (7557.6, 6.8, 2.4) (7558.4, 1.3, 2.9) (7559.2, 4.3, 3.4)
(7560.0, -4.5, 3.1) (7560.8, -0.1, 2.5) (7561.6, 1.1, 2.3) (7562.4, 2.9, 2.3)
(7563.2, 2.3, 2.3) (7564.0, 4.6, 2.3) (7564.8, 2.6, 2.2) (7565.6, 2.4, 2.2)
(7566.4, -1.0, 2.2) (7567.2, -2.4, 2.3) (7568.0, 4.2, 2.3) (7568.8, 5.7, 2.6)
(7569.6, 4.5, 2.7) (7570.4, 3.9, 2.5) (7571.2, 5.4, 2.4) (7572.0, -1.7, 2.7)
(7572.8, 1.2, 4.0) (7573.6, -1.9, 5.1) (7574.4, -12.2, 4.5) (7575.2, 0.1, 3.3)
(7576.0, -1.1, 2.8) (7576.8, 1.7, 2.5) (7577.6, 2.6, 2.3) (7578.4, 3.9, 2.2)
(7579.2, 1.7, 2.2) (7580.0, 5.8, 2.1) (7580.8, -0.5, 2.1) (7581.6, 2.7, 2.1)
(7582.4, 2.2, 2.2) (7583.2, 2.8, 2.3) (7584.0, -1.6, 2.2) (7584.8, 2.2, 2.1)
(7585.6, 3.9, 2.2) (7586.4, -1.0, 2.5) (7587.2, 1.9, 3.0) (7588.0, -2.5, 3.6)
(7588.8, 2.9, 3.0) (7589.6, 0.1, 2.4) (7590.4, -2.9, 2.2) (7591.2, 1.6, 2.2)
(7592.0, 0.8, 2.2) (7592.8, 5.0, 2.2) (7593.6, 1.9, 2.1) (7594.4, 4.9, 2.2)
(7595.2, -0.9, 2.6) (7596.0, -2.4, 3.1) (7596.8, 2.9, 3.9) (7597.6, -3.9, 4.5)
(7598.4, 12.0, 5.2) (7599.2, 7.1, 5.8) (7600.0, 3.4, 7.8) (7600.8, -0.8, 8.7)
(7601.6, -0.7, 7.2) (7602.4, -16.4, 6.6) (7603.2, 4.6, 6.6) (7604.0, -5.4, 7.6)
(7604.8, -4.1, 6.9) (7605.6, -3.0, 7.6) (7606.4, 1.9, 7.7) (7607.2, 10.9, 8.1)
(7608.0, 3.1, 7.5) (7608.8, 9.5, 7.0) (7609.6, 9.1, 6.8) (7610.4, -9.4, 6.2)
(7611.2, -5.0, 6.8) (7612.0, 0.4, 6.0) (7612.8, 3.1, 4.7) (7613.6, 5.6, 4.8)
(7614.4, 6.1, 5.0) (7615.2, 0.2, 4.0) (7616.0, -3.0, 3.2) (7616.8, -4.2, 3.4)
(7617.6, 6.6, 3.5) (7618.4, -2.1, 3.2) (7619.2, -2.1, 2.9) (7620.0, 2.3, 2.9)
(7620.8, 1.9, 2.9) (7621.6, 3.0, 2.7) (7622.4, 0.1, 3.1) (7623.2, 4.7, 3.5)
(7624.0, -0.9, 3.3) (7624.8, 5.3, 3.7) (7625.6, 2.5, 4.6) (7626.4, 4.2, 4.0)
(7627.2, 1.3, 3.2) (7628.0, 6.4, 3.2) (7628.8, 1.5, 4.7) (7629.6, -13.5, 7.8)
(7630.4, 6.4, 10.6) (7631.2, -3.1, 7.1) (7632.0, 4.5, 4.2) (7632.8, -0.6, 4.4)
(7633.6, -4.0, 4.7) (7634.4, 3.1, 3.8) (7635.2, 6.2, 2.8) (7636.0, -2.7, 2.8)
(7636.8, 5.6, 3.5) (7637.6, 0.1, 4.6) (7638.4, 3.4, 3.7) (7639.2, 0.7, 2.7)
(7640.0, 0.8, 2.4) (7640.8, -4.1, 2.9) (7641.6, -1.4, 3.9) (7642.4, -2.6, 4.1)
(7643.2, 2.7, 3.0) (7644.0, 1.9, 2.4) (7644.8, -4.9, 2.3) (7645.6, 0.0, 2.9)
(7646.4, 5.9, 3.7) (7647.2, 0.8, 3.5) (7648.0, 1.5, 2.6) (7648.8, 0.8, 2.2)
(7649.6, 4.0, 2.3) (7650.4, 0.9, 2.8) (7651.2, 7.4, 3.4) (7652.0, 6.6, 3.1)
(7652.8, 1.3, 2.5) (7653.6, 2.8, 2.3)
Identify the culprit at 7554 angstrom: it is Halpha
